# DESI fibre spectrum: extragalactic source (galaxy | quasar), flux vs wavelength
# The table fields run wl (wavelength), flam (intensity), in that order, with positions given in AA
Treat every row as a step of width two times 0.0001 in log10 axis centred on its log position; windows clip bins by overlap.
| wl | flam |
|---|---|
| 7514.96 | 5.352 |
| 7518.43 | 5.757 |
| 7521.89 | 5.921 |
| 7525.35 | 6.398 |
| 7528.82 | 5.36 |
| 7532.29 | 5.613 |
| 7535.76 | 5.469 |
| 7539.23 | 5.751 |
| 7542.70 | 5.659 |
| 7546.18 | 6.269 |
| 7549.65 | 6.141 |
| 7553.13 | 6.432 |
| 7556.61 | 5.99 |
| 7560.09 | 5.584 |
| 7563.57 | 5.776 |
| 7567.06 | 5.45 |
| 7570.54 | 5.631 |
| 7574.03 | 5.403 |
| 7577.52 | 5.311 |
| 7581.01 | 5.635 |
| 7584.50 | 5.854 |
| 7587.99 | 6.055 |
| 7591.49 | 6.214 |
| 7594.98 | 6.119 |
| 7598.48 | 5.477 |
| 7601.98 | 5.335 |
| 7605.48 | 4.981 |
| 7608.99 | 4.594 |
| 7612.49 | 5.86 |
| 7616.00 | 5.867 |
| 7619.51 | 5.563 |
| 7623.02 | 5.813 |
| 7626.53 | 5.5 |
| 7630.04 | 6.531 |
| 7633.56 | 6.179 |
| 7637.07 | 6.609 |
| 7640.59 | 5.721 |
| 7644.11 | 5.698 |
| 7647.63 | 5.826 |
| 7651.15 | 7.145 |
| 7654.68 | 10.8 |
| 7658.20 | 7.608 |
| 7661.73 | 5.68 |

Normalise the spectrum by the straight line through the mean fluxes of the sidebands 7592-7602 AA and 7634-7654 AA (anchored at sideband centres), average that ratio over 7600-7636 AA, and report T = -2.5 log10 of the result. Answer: 0.08 mag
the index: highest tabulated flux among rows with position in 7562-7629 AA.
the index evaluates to 6.214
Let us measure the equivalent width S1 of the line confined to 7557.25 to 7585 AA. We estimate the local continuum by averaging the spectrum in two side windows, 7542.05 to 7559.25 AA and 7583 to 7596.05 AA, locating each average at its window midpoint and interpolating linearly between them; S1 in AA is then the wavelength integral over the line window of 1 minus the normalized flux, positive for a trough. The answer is 2.3 AA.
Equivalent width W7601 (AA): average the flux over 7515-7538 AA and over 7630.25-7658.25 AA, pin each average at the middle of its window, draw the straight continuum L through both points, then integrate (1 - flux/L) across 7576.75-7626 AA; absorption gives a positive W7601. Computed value 6.4 AA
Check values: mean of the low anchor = 5.72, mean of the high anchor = 6.89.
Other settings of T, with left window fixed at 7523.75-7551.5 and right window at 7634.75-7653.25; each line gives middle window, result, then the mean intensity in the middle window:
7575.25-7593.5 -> 0.04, 5.81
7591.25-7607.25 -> 0.10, 5.57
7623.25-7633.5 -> 0.04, 6.01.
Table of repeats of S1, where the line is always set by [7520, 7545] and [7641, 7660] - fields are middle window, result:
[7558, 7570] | 1.1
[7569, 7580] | 1.5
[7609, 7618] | 1.6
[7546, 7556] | -0.4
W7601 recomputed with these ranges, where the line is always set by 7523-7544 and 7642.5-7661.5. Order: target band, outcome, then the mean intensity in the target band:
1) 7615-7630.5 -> 2.5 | 5.8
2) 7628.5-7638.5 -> 0.9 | 6.43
